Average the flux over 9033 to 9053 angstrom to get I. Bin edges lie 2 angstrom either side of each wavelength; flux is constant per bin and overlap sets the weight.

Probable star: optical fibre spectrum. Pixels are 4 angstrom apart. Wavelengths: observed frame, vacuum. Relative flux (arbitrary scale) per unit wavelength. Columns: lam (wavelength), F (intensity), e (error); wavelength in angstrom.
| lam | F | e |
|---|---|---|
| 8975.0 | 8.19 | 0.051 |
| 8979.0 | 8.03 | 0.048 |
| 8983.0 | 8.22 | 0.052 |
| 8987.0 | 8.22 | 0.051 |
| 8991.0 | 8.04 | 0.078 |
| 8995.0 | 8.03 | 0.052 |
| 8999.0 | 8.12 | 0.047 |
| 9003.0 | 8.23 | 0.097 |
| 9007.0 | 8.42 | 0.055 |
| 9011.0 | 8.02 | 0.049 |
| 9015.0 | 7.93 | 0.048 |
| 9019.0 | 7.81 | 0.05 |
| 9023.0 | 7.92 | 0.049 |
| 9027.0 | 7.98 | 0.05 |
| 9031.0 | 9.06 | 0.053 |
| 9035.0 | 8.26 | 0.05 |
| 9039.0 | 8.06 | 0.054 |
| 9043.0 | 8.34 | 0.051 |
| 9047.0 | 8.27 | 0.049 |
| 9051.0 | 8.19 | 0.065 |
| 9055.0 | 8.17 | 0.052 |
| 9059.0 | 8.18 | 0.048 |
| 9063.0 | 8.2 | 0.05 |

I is 8.22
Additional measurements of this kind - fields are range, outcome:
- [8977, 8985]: 8.12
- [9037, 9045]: 8.2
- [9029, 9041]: 8.46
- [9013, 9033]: 8.14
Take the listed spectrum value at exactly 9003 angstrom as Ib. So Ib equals 8.23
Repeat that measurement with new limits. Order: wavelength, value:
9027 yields 7.98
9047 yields 8.27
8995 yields 8.03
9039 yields 8.06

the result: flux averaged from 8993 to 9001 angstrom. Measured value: 8.07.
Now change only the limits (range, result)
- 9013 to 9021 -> 7.87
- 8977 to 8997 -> 8.11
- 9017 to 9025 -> 7.87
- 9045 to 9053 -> 8.23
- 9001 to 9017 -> 8.15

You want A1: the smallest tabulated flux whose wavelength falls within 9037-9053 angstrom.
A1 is 8.06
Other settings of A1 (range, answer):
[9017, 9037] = 7.81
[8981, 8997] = 8.03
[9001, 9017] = 7.93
